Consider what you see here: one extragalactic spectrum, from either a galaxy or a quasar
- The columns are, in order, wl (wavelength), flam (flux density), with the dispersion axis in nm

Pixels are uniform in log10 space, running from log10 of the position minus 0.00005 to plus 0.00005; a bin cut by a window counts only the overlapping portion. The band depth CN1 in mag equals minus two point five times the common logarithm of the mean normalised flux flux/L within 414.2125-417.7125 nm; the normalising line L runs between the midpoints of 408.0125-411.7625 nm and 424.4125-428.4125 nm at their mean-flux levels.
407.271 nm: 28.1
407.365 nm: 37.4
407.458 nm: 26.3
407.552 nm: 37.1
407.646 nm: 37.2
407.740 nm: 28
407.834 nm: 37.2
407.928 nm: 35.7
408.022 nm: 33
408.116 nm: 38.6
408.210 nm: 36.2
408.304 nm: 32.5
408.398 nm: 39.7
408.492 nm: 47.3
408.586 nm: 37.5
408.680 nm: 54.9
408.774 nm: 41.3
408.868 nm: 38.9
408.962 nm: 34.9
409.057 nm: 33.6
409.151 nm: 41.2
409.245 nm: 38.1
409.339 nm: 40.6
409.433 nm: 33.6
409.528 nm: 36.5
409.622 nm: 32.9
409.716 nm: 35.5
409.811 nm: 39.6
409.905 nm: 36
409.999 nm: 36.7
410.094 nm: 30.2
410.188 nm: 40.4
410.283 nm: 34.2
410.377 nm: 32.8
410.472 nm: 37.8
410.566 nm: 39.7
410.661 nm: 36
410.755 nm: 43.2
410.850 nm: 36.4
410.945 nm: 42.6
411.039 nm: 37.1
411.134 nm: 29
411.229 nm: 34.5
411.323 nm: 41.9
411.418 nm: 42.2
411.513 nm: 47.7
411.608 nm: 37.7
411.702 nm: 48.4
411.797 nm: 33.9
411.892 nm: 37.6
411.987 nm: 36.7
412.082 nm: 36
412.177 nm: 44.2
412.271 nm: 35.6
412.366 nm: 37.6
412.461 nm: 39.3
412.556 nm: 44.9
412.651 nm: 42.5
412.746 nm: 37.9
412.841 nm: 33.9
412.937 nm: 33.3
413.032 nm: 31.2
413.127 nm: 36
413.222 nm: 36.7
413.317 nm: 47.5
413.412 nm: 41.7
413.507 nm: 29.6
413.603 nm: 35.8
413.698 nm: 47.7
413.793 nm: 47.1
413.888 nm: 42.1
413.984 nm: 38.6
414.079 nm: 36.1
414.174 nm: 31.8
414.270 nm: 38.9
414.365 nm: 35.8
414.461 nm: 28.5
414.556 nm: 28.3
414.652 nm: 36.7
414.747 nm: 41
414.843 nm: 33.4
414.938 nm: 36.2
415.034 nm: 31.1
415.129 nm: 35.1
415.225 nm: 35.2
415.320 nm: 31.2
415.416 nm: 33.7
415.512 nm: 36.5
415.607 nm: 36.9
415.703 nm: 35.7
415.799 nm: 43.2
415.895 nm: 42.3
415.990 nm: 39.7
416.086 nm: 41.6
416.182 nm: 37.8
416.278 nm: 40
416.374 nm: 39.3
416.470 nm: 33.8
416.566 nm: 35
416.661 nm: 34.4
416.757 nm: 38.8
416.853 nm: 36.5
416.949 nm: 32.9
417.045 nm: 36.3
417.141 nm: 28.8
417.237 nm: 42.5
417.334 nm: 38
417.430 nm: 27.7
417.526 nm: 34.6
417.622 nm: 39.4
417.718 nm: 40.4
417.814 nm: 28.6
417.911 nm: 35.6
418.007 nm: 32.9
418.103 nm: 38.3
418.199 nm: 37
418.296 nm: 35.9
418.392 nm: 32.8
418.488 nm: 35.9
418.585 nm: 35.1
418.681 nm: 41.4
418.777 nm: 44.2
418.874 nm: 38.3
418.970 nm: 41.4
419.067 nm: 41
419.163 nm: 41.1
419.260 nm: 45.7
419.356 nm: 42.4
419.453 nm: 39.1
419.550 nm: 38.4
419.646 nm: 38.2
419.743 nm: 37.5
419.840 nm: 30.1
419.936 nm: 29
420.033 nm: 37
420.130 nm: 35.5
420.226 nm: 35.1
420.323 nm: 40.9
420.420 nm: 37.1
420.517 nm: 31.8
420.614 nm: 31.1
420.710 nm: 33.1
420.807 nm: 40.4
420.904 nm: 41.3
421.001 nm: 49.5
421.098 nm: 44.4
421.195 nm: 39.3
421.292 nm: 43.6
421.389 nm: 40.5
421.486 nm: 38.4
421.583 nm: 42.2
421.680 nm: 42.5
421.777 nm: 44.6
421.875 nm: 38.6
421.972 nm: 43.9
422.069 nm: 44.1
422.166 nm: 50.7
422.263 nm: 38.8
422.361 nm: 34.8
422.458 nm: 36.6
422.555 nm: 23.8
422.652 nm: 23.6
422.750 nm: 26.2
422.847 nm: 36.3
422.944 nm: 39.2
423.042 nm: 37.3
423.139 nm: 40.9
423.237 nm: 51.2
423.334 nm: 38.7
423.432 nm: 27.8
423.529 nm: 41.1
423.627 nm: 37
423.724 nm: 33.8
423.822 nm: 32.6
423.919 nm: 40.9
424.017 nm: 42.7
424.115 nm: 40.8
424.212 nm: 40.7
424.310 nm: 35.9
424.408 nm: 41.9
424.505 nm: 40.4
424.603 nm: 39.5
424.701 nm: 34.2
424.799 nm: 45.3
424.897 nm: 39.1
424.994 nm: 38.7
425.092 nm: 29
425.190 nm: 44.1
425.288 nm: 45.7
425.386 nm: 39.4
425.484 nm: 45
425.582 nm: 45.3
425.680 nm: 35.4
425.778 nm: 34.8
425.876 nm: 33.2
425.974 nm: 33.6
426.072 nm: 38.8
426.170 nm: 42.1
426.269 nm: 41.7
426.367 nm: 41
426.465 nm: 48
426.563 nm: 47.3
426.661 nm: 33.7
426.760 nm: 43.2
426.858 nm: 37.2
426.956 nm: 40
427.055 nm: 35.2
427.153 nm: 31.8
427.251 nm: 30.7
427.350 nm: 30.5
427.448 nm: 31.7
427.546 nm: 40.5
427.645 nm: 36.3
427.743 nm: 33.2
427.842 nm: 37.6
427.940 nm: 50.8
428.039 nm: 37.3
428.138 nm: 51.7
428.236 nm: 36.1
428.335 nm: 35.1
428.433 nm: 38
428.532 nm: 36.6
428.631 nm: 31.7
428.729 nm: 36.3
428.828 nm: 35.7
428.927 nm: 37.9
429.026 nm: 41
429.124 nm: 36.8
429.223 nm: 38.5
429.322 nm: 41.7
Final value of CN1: 0.07 mag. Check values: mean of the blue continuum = 38.3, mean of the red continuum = 38.9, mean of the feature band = 36.1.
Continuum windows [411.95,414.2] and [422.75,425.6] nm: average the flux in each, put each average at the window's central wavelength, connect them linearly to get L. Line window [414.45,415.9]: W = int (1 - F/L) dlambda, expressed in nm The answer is 0.128 nm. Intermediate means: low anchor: 38.6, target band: 35.3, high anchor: 39.2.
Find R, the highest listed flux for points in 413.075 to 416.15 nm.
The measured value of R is 47.7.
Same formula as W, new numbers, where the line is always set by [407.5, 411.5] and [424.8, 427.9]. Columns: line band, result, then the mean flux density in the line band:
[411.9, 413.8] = -0.04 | 38.6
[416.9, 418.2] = 0.09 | 35.1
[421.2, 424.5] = -0.04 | 38.6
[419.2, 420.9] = 0.06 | 36.8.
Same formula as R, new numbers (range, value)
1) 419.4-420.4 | 40.9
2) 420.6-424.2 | 51.2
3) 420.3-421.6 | 49.5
